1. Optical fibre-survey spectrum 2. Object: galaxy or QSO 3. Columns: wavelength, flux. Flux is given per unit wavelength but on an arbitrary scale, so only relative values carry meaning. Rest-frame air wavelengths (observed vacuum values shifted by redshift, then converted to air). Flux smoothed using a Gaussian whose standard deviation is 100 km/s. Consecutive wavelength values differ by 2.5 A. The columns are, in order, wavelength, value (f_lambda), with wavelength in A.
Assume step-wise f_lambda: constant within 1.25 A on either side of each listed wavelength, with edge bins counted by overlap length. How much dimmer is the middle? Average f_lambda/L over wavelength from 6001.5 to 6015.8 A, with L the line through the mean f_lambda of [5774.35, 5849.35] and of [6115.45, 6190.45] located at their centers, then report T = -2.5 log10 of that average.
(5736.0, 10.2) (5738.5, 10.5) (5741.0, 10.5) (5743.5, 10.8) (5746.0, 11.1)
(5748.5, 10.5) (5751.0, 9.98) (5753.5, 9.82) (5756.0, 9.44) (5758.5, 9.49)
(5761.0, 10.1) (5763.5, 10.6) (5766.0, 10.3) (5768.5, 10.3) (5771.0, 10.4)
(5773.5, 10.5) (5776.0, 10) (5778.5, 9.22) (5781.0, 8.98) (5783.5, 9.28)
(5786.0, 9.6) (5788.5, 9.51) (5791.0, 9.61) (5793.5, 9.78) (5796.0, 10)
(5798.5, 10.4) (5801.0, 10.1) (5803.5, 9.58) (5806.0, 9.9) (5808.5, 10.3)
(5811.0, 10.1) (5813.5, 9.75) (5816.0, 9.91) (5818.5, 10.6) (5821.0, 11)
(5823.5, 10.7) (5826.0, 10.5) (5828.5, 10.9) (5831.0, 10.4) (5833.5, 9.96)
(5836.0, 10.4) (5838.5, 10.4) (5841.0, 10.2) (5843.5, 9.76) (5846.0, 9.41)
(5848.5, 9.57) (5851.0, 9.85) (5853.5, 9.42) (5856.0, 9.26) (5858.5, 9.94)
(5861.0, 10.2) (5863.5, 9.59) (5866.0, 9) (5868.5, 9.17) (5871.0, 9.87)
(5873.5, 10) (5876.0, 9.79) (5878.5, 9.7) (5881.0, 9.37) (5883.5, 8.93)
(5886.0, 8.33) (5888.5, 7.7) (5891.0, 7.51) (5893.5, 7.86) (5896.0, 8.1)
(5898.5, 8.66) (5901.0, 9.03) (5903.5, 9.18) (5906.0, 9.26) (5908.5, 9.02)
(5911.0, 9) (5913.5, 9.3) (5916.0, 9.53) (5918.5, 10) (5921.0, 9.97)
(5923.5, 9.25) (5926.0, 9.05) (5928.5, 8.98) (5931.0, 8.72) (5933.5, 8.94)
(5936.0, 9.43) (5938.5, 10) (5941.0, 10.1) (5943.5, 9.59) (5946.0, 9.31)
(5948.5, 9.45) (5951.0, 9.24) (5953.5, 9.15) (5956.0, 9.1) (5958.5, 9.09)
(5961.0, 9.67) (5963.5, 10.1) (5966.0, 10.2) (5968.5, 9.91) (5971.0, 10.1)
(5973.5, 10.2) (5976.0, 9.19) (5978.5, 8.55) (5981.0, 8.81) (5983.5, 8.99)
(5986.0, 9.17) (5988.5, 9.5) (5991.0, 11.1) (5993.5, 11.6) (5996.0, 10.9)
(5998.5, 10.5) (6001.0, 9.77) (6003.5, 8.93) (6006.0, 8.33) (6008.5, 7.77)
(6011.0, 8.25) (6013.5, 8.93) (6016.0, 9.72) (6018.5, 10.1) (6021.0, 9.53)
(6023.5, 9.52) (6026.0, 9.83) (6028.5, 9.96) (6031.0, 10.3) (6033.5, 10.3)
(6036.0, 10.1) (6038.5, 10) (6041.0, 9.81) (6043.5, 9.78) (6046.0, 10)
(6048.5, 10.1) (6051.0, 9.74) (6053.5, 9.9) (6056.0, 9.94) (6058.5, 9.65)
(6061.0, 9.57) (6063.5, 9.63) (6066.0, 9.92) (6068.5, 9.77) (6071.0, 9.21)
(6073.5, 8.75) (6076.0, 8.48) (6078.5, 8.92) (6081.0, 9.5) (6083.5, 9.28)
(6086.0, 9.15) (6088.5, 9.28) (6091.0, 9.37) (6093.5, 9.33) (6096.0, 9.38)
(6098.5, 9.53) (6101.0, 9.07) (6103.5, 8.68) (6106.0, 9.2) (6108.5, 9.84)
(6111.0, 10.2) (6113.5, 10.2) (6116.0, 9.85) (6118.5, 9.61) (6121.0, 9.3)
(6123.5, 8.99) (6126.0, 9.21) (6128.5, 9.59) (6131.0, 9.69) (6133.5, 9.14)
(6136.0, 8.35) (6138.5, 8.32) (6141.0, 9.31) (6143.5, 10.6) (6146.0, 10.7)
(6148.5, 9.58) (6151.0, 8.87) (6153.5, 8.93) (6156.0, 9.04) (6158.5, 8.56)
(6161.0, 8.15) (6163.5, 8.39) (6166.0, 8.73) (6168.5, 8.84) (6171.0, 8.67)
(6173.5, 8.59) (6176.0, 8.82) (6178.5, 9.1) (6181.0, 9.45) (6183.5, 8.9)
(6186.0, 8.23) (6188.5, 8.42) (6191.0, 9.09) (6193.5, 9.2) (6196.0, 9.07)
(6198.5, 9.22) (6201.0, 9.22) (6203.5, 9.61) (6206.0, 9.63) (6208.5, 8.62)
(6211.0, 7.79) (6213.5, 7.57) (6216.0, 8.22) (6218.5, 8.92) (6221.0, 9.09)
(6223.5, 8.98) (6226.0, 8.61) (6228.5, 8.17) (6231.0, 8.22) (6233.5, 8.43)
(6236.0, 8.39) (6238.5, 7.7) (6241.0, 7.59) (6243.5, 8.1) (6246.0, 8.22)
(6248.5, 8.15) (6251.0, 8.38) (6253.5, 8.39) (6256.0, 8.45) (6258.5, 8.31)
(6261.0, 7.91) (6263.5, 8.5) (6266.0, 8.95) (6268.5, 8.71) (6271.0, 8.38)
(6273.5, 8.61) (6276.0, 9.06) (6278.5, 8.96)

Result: 0.10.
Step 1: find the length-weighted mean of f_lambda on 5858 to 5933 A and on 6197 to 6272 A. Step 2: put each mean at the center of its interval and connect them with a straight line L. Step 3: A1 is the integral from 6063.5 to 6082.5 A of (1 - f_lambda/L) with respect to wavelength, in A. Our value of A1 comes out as -1.0 A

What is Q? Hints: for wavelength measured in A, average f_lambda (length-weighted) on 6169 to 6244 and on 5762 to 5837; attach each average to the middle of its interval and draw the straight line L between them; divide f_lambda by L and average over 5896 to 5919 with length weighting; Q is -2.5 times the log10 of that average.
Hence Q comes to 0.07 mag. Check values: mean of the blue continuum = 10.1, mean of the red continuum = 8.66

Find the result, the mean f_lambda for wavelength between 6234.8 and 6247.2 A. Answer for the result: 8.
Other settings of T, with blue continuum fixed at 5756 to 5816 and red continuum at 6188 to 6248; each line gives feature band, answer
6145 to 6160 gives -0.05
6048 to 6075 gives -0.07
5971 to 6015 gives -0.02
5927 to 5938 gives 0.04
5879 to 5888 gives 0.09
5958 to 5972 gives -0.06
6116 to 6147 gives -0.07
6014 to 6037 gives -0.08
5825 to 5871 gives -0.02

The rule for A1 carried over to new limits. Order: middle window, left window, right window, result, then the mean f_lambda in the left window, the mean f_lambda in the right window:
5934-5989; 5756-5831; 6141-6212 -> 0.61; 10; 9.01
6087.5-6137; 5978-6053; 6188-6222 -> -0.78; 9.68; 8.84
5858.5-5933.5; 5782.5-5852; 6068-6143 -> 5.56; 10.1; 9.29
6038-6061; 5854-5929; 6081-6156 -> -1.33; 9.16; 9.39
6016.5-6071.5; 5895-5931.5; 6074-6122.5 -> -3.26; 9.15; 9.37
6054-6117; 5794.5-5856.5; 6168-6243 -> -2.13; 10.1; 8.67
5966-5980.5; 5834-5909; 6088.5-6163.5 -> -0.47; 9.29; 9.31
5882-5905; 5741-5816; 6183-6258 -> 2.93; 9.99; 8.55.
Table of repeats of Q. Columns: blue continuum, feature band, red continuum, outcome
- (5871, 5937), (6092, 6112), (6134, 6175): -0.05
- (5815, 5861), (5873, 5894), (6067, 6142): 0.14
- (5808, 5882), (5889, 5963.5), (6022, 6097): 0.08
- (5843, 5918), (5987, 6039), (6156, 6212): -0.08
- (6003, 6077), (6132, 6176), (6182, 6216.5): 0.00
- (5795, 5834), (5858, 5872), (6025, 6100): 0.06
